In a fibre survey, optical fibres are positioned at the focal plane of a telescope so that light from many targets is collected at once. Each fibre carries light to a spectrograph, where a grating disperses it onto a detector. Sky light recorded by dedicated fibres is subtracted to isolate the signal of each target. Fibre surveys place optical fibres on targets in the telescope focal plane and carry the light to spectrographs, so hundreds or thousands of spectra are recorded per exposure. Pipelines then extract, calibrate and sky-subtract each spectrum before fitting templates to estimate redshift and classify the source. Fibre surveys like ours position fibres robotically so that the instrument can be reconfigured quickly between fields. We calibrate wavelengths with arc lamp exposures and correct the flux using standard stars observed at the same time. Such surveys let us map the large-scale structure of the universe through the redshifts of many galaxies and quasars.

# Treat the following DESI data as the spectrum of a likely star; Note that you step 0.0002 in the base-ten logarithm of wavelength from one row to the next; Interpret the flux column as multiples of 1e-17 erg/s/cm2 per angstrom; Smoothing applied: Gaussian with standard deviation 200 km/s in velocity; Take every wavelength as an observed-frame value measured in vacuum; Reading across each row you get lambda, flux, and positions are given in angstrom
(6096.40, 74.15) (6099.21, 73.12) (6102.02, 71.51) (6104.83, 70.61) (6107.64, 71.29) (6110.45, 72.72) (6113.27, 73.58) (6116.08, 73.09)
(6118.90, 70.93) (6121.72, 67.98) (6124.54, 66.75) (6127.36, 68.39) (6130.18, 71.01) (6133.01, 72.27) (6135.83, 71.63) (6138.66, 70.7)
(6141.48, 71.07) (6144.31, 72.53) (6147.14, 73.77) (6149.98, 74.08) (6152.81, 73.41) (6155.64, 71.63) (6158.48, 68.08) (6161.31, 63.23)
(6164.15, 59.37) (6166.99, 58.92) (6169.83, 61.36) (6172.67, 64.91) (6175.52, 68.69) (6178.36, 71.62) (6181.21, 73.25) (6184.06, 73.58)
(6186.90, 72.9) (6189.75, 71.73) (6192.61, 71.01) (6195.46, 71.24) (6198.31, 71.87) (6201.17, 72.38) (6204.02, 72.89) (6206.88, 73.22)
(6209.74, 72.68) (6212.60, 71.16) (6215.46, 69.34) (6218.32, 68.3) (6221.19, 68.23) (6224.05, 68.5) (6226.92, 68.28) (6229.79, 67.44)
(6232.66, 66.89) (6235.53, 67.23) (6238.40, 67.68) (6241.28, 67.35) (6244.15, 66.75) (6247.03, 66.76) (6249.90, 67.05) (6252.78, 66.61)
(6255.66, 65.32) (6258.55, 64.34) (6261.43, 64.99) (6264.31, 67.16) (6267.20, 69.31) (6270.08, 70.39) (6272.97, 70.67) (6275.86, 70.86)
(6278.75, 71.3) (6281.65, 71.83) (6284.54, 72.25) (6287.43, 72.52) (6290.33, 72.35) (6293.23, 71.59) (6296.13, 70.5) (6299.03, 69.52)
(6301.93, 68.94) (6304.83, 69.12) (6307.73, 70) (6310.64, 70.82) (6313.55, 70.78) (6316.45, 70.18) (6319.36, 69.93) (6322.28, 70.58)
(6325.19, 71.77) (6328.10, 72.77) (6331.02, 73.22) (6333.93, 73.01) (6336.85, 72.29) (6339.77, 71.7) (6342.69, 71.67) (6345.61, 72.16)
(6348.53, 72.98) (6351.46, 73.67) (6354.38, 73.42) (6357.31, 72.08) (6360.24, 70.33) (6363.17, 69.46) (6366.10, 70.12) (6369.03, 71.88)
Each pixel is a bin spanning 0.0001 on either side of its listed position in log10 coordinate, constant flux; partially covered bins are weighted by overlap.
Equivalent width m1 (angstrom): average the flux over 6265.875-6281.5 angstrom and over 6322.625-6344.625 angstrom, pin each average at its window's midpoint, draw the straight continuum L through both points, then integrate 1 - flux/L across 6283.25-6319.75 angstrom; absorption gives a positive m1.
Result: 0.4 angstrom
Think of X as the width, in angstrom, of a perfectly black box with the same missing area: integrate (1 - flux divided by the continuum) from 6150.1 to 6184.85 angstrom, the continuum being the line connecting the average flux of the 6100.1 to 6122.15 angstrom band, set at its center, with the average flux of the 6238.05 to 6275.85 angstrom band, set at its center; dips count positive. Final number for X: 1.3 angstrom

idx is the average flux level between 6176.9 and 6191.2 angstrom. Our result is 72.6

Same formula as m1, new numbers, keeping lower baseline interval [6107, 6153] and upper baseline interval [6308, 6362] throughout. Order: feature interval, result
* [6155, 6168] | 1.4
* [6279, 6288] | 0.0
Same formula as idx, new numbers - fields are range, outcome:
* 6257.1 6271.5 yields 67.2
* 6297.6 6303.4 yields 69.3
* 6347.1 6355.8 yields 73.4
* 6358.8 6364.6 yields 69.9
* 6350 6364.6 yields 71.8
